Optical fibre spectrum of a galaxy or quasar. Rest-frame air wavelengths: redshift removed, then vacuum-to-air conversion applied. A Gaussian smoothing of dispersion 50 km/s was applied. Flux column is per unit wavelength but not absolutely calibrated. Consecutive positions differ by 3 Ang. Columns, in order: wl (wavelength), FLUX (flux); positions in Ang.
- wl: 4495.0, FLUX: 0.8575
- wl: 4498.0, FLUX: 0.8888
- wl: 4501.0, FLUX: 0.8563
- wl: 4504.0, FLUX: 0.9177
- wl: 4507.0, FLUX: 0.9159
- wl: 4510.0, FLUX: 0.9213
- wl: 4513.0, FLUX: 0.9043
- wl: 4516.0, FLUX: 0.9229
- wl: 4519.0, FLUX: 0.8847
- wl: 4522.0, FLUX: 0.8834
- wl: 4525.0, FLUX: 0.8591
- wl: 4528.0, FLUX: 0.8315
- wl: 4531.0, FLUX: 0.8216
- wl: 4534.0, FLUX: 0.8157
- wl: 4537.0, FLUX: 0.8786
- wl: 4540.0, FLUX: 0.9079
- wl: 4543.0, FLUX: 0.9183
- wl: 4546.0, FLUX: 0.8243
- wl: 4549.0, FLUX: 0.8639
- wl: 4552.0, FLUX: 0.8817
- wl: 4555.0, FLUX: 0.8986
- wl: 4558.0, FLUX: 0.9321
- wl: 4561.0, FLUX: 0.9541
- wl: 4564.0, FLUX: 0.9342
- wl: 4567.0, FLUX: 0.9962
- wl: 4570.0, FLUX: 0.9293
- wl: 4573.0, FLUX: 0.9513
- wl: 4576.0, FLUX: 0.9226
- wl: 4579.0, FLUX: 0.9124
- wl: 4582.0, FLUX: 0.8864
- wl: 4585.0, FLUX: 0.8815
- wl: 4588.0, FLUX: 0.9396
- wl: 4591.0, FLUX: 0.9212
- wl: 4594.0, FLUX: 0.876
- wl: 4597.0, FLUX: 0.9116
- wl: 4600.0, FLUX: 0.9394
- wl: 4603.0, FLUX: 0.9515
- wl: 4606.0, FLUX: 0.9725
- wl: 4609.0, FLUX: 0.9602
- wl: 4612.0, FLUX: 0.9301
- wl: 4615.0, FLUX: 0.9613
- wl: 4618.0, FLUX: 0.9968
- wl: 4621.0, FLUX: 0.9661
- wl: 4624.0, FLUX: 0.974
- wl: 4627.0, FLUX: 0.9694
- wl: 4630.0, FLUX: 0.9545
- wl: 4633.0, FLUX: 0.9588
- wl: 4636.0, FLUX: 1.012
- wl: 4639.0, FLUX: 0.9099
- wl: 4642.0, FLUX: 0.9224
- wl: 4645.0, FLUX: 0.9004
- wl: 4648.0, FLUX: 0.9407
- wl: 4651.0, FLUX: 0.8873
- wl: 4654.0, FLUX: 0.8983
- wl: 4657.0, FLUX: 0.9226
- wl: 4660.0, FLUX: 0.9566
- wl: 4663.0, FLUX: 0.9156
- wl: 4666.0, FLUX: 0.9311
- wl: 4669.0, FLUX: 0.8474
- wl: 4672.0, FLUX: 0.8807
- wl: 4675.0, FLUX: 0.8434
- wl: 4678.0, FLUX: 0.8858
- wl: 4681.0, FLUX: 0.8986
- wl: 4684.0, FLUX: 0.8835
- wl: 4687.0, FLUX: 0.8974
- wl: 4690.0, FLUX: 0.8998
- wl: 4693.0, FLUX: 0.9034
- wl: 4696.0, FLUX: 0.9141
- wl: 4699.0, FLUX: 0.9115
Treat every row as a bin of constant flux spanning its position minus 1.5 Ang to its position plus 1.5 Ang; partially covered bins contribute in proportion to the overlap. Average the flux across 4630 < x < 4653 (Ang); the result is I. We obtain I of 0.934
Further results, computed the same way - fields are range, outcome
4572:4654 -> 0.937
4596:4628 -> 0.958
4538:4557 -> 0.884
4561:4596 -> 0.924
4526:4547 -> 0.858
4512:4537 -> 0.865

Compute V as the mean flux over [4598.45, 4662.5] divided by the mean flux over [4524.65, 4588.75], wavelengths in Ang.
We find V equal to 1.05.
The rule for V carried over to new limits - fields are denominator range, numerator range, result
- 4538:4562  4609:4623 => 1.08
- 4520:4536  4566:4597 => 1.09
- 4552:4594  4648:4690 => 0.97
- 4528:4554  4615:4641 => 1.12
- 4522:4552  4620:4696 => 1.07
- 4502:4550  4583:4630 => 1.07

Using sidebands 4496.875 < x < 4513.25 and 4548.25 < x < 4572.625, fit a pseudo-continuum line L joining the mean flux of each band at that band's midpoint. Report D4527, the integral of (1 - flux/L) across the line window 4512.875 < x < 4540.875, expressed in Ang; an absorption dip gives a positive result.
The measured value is 1.3 Ang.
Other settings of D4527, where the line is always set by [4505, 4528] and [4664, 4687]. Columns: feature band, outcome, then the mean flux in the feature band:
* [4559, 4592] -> -1.46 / 0.93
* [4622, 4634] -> -1.05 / 0.964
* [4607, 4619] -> -0.99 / 0.961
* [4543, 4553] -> 0.31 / 0.865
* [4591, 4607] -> -0.71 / 0.928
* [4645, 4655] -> -0.26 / 0.908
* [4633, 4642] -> -0.69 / 0.954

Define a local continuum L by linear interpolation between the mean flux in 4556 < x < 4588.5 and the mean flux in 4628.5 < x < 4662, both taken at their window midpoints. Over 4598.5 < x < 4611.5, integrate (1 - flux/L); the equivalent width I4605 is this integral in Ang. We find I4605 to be -0.3 Ang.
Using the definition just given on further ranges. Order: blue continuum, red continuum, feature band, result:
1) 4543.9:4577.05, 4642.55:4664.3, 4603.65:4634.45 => -1.57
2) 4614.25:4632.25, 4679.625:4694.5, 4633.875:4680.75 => 1.03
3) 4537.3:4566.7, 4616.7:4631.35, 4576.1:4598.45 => 0.77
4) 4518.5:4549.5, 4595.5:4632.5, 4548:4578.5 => -1.02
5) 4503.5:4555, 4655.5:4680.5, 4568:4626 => -3.15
